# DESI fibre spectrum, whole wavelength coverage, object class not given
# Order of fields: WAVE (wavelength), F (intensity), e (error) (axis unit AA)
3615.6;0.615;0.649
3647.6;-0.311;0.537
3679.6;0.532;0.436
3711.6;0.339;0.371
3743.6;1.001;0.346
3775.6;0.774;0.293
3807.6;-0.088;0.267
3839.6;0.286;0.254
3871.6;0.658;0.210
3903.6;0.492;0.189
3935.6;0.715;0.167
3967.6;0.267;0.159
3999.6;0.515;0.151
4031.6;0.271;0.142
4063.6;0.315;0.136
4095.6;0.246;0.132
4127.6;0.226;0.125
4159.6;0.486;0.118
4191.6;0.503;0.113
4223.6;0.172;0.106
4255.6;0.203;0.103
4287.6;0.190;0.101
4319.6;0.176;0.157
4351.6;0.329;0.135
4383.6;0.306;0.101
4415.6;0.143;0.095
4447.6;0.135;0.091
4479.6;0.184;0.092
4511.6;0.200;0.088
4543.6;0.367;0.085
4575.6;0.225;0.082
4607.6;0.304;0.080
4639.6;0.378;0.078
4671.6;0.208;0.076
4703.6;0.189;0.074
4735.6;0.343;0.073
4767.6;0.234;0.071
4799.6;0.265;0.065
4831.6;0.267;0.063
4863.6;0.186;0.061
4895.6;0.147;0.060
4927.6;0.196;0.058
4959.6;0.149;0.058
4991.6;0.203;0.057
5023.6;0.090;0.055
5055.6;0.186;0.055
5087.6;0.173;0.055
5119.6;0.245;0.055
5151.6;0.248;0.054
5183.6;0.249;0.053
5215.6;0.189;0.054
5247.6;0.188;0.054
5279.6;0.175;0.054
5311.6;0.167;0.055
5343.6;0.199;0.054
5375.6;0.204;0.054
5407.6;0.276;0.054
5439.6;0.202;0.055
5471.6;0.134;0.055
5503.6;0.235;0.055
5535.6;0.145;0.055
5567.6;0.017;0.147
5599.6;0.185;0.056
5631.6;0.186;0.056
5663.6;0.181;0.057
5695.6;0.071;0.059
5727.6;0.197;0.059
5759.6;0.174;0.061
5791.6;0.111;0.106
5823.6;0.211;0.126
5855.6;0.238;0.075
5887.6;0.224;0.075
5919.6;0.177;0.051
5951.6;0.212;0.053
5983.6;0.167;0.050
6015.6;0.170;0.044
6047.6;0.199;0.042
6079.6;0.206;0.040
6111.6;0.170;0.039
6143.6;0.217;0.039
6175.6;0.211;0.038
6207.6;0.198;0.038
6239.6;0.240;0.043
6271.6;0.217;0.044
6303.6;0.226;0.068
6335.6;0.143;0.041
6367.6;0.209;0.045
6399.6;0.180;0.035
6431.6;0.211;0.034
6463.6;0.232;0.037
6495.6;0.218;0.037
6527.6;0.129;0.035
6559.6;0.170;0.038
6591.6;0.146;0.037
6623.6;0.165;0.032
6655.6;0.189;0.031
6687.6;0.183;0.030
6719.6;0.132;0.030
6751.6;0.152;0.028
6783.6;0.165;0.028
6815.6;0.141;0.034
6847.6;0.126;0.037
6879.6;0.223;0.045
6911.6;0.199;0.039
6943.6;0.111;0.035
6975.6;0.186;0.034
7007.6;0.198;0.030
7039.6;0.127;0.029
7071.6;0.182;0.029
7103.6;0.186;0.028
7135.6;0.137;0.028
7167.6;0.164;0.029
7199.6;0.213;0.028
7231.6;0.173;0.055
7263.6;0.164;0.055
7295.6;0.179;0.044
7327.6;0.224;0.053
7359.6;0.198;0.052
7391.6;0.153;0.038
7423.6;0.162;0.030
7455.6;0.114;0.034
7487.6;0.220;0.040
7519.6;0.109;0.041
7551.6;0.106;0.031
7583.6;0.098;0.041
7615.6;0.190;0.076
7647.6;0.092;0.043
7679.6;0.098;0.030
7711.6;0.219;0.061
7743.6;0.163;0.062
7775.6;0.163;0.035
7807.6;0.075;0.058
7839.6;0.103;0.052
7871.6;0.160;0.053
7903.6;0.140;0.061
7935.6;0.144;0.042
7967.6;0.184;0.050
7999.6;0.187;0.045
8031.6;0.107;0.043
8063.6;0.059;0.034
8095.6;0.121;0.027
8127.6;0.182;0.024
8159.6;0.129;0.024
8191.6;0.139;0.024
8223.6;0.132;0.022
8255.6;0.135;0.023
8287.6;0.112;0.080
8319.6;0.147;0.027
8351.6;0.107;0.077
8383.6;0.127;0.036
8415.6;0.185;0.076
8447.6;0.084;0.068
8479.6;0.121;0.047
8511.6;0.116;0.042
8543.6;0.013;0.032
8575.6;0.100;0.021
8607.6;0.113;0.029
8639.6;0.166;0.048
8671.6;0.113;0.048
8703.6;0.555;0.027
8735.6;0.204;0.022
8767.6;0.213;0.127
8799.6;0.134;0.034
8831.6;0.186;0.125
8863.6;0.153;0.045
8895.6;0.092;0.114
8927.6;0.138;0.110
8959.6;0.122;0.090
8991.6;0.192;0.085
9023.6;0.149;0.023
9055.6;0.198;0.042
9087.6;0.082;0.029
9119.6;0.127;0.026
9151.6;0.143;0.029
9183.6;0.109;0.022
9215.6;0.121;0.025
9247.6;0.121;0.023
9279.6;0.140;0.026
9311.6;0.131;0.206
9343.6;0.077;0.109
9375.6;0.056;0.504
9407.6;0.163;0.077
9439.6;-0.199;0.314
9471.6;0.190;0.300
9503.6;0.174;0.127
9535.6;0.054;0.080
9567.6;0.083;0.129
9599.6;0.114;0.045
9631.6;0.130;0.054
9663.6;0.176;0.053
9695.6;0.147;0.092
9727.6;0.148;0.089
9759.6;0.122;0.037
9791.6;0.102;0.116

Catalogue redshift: 1.34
